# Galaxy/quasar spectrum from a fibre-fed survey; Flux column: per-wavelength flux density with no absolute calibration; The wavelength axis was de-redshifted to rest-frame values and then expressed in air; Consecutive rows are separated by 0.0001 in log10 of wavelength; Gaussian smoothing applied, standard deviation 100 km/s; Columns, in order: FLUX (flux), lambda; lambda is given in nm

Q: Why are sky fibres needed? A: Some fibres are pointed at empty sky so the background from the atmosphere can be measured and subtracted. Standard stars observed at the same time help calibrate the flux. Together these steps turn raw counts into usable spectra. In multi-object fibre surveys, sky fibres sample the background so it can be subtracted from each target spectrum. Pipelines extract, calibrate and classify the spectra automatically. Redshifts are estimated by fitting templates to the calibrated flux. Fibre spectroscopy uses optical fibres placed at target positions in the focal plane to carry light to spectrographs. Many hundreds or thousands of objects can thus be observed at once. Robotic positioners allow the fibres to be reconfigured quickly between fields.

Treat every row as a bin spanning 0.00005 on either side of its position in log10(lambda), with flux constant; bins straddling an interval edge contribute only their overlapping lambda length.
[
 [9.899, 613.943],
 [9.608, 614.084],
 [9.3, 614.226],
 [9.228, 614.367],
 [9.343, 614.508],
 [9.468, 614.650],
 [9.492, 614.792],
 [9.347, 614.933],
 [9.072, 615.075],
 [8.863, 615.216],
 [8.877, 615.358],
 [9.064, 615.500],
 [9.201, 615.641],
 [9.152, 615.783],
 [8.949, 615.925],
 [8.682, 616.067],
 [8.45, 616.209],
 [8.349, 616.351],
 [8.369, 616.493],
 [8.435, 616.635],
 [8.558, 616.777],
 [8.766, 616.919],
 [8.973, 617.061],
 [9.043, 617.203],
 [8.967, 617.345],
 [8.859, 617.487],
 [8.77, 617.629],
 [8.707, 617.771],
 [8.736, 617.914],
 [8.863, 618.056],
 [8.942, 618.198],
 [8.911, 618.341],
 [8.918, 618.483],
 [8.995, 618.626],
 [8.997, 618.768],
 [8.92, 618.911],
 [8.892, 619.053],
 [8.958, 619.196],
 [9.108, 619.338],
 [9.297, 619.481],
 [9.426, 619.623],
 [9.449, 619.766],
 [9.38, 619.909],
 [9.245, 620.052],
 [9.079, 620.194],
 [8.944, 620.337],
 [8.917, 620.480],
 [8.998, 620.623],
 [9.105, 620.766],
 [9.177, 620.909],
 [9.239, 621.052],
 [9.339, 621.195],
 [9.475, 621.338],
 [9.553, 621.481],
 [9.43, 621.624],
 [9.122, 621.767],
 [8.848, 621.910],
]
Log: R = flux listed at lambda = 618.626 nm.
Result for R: 8.995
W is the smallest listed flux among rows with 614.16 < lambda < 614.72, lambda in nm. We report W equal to 9.228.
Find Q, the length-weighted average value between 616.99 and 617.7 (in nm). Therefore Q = 8.93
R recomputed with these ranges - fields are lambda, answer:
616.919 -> 8.766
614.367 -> 9.228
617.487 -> 8.859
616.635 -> 8.435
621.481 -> 9.553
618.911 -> 8.92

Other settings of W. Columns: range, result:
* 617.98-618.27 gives 8.863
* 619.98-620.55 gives 8.917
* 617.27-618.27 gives 8.707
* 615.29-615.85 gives 8.877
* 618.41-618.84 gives 8.918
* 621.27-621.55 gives 9.475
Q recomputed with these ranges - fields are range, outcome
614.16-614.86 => 9.37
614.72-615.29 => 9.19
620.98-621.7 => 9.41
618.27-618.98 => 8.95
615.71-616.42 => 8.71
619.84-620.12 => 9.3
